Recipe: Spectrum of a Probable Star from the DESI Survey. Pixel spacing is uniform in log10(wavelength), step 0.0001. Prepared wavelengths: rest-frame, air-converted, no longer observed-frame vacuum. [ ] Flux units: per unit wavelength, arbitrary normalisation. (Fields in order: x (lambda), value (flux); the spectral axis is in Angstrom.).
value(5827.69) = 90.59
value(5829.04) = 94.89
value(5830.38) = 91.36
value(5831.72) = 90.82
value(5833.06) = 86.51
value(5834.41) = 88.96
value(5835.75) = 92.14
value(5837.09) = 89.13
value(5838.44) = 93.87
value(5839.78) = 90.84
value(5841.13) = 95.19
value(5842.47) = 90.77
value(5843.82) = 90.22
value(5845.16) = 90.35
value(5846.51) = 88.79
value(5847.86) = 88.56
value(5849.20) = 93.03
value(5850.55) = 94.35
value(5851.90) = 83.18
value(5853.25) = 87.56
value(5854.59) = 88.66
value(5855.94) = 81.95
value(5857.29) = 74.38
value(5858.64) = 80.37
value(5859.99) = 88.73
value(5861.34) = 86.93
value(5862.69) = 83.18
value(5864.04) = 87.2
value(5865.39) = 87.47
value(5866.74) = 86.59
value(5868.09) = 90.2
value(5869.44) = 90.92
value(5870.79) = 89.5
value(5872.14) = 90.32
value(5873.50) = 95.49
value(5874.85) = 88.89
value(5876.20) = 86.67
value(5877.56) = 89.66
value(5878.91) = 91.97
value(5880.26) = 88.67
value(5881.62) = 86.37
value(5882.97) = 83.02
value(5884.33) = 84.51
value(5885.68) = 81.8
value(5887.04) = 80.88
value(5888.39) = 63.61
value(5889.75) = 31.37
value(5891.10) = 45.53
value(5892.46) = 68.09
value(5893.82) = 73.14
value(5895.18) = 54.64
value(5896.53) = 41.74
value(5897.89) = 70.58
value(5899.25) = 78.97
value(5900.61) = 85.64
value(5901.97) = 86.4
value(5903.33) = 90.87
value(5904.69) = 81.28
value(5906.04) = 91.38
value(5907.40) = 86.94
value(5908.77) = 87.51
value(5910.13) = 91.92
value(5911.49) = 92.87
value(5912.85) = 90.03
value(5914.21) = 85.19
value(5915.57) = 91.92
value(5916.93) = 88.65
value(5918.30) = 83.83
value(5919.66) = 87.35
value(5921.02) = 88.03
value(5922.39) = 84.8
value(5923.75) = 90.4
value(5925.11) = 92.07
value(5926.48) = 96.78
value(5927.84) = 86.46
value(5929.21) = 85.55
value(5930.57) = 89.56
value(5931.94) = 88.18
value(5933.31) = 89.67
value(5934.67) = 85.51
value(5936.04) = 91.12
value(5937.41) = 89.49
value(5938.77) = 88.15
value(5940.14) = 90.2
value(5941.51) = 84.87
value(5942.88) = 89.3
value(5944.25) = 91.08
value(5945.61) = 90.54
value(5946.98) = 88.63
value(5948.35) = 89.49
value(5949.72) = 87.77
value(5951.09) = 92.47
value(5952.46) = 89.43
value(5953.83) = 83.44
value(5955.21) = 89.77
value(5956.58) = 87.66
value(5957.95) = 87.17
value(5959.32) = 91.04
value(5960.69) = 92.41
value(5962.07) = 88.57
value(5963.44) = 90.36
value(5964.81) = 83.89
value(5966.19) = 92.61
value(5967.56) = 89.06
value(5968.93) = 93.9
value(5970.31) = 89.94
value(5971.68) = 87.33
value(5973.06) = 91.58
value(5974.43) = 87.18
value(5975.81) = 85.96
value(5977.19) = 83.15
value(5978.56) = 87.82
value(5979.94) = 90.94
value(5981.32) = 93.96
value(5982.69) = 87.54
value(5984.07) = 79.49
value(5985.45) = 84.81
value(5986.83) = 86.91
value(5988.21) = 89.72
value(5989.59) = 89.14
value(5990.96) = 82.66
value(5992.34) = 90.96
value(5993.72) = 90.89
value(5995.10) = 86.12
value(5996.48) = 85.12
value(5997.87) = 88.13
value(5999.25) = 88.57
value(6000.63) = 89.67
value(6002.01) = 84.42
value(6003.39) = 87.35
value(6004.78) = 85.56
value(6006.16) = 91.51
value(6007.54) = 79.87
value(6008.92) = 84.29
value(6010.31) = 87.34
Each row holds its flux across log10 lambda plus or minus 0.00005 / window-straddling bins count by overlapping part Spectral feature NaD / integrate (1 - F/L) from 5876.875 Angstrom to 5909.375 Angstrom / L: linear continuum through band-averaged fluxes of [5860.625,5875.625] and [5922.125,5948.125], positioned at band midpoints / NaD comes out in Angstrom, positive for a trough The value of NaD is 4.7 Angstrom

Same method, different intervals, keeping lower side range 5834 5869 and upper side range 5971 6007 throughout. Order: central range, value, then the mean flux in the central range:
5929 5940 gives -0.1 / 88.6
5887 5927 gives 3.9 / 79.3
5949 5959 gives -0.1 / 88.3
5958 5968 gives -0.2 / 89.6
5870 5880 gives -0.3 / 90.3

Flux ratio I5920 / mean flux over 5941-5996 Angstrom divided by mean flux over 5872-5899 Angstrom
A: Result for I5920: 1.2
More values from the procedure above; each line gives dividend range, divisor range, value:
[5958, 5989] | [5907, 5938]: 1.00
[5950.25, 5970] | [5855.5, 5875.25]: 1.03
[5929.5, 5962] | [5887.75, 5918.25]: 1.16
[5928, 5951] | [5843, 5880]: 1.01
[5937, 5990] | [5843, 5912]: 1.08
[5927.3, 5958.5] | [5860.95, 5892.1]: 1.08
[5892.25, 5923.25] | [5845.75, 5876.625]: 0.94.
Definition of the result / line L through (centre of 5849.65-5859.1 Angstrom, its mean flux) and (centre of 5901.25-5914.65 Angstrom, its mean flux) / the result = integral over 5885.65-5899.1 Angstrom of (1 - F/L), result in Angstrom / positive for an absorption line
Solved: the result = 4.1 Angstrom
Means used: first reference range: 84.6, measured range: 60.8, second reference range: 88.5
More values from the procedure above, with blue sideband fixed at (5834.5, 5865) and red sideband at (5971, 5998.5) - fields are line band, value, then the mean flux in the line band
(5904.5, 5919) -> -0.1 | 88.6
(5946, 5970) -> -0.5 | 89.3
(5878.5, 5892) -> 2.3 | 73.3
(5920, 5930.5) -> -0.2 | 89.2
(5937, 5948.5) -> -0.2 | 89.1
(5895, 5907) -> 1.5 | 76.9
